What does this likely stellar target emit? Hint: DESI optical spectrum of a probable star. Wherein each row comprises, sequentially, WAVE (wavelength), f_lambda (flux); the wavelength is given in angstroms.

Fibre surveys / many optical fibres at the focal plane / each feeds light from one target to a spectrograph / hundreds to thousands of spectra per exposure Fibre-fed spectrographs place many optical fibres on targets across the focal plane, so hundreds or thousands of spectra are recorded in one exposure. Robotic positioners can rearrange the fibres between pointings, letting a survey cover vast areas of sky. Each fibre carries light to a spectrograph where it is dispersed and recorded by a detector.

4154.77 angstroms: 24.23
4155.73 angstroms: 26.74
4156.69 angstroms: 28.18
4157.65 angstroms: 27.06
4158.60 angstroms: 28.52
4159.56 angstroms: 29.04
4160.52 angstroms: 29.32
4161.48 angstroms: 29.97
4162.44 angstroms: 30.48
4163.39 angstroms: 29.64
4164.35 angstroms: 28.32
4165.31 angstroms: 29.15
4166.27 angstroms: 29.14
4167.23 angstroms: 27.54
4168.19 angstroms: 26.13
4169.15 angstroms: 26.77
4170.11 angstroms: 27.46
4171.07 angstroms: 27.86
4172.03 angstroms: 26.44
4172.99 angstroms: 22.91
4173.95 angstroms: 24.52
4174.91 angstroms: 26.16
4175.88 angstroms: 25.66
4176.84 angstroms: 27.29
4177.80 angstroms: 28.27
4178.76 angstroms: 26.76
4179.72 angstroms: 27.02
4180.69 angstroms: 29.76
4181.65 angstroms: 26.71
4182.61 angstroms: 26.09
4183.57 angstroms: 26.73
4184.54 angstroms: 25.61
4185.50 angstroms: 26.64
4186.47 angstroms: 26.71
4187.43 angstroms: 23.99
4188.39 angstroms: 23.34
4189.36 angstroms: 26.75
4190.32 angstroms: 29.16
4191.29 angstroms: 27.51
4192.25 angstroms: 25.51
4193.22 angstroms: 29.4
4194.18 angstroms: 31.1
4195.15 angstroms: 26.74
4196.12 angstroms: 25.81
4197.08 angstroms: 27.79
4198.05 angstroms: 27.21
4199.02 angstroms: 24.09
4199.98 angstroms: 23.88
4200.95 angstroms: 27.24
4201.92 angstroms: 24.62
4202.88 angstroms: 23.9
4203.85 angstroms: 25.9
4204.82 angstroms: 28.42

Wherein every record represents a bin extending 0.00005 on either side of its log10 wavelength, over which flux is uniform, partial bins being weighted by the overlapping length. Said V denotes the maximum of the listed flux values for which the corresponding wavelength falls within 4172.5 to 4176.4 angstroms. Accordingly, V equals 26.16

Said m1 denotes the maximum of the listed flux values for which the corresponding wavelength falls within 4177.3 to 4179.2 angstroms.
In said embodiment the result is 28.27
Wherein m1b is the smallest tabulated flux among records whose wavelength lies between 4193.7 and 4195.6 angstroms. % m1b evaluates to 26.74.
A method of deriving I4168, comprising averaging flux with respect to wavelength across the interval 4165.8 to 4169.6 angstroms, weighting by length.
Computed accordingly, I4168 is 27.4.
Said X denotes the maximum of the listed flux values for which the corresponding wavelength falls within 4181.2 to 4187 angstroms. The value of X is 26.73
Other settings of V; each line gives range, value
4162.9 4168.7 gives 29.64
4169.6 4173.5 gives 27.86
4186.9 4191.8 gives 29.16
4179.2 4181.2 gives 29.76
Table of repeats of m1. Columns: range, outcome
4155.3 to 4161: 29.32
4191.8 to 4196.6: 31.1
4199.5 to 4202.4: 27.24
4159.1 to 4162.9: 30.48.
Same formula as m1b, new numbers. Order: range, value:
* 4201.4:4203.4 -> 23.9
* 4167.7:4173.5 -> 22.91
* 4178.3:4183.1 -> 26.09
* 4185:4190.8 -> 23.34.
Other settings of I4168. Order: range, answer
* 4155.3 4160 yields 27.9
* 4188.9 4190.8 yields 28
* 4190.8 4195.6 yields 28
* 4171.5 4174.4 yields 24.7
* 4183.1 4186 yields 26.2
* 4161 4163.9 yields 30.1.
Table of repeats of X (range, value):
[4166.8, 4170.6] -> 27.54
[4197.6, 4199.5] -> 27.21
